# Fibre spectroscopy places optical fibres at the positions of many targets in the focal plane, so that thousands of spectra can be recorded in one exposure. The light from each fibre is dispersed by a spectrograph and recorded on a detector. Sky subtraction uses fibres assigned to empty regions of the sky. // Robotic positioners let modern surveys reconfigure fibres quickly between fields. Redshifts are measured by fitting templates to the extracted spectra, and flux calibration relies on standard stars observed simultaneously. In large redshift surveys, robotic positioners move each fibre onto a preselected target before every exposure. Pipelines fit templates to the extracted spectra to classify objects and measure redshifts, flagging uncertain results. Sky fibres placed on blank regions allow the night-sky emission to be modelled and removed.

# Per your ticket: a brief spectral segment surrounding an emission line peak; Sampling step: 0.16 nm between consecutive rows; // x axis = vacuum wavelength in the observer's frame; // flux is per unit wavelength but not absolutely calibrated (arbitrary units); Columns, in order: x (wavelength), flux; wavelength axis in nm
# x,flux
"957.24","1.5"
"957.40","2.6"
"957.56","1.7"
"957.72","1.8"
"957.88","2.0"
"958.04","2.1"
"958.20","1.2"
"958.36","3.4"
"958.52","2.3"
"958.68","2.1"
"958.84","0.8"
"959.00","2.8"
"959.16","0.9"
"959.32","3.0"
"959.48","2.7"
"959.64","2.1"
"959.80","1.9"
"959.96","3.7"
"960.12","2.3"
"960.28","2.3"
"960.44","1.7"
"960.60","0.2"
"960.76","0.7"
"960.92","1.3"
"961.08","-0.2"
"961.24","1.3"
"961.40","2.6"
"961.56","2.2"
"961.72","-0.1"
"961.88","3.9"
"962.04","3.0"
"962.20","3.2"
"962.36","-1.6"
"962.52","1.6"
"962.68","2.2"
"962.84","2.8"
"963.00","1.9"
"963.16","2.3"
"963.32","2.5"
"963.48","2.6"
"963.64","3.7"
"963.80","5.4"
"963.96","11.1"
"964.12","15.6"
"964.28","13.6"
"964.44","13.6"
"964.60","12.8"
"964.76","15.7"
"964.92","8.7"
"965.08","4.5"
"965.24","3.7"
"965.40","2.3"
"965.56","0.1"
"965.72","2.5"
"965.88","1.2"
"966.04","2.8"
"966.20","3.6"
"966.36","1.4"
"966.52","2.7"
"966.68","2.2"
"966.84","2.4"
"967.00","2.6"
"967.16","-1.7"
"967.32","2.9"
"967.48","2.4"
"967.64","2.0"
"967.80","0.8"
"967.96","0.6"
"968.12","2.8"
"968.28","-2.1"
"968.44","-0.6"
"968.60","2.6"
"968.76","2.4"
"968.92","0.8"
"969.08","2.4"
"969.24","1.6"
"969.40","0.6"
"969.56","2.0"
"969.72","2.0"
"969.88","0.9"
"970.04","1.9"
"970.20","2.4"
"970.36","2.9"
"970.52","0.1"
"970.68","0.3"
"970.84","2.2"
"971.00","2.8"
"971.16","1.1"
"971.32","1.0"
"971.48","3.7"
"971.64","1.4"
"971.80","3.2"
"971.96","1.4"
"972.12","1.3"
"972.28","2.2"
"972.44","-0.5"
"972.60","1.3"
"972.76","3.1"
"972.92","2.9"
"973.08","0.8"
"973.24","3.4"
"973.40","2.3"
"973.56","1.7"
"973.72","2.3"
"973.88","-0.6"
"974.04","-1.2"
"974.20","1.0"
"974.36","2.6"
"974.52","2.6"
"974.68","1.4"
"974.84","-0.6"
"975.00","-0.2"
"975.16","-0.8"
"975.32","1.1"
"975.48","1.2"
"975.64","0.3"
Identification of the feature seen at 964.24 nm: Hbeta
